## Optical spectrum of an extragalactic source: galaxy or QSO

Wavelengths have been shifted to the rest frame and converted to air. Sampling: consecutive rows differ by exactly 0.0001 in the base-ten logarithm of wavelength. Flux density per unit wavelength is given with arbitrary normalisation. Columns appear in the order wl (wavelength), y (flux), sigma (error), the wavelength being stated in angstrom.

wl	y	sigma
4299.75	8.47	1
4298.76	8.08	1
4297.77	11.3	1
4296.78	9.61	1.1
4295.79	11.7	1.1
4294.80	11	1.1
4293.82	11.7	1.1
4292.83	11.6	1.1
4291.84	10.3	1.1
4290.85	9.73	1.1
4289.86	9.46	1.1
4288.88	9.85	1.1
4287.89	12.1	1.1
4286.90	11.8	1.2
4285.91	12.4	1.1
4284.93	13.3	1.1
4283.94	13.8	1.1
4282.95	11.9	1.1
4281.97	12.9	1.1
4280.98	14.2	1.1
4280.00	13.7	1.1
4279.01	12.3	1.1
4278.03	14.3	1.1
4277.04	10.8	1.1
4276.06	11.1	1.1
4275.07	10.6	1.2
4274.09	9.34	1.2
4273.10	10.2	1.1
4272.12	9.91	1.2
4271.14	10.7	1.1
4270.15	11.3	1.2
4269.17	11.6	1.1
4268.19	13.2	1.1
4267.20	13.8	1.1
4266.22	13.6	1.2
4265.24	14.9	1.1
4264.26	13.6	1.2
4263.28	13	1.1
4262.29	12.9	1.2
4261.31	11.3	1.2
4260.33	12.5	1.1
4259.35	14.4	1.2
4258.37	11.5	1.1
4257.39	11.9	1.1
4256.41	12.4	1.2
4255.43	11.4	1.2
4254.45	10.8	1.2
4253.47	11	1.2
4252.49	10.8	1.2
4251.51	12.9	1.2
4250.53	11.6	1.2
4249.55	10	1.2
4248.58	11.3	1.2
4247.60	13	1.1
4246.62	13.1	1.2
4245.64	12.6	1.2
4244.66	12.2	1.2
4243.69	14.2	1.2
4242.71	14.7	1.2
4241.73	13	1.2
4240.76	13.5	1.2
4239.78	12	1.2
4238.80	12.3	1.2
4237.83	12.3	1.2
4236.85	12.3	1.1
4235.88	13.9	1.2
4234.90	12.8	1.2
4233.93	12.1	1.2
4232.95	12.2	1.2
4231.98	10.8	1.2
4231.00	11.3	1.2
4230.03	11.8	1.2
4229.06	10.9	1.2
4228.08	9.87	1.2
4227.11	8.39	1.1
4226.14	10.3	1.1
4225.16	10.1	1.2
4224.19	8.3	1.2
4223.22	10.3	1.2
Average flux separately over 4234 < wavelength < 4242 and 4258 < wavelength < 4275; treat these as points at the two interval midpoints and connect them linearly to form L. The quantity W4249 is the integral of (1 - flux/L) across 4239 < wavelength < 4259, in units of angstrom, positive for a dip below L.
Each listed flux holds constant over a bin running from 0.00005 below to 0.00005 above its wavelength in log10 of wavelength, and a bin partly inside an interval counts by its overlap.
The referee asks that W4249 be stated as 0.5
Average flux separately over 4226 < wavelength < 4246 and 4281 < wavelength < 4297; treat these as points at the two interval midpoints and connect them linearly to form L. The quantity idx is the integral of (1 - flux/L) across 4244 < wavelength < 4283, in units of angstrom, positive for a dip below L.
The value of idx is -1.0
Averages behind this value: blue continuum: 12.1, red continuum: 11.6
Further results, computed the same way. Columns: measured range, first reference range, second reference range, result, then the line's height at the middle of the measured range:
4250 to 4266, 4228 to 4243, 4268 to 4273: -1.1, 11.6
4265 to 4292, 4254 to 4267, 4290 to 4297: -0.6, 11.6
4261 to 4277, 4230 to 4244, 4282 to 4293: 0.0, 11.9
